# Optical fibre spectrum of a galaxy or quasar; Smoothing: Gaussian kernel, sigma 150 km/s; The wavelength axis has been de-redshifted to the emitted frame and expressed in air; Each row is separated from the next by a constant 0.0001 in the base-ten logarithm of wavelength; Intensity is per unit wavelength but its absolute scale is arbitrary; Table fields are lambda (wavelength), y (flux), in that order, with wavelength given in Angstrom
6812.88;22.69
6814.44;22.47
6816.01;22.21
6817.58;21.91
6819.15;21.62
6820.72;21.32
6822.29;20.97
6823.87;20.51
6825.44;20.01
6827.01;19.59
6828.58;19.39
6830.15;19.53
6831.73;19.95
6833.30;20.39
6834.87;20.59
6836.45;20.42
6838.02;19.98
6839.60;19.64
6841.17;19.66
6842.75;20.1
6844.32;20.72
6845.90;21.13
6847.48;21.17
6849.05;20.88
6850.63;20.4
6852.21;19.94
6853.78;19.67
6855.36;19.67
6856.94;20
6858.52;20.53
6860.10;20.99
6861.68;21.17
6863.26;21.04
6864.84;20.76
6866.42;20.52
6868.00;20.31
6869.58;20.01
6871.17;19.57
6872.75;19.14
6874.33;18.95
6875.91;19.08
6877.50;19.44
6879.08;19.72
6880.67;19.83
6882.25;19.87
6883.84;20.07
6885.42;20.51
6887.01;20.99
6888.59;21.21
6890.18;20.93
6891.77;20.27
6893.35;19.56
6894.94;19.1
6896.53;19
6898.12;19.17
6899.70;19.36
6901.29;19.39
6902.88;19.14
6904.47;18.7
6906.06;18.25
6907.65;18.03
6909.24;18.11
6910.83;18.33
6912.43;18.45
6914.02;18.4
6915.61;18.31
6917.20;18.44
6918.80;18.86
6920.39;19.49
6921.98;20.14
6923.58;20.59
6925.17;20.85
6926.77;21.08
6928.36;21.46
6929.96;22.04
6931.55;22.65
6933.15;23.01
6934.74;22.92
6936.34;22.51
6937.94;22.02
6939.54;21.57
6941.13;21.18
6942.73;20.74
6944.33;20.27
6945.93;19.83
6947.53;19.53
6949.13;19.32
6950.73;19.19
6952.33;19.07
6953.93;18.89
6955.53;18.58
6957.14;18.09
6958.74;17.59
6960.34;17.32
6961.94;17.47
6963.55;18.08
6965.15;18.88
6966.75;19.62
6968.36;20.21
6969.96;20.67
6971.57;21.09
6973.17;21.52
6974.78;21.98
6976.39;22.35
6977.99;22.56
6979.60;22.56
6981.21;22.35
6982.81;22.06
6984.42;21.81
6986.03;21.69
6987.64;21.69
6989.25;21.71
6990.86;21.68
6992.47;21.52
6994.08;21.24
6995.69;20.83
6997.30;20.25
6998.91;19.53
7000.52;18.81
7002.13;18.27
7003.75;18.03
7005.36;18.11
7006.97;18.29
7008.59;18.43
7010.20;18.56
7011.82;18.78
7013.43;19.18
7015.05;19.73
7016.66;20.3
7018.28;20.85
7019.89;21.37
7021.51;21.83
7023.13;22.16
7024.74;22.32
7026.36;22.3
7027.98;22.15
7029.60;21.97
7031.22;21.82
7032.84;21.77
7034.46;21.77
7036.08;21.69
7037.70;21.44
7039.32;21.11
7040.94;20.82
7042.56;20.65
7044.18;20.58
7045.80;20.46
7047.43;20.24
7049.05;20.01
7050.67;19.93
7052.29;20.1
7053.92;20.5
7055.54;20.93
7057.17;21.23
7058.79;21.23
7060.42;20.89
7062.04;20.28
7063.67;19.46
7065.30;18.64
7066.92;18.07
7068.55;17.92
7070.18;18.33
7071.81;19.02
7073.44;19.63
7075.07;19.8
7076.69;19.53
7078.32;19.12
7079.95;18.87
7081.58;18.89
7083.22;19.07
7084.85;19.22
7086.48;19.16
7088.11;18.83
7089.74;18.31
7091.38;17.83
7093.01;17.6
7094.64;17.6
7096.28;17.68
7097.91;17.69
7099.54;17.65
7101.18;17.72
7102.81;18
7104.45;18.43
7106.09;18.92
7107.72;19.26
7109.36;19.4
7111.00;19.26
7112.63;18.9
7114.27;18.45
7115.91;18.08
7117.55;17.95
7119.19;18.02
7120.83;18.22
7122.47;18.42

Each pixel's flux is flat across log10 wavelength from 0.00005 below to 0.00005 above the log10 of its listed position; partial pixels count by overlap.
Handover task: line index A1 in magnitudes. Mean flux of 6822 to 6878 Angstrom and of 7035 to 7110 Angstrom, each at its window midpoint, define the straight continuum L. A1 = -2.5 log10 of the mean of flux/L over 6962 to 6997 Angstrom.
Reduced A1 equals -0.08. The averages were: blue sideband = 20.2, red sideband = 19.4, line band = 21.1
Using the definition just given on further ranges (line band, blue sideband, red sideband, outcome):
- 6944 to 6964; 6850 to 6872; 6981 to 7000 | 0.13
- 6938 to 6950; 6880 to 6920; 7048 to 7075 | -0.06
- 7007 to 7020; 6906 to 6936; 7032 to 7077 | 0.04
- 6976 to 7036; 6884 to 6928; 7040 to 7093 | -0.07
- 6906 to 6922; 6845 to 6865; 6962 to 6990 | 0.13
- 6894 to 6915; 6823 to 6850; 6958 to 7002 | 0.09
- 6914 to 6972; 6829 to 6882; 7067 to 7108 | -0.03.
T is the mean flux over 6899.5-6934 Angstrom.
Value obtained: 19.7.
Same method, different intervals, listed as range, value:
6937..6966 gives 19.3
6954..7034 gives 20.4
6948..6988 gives 20.2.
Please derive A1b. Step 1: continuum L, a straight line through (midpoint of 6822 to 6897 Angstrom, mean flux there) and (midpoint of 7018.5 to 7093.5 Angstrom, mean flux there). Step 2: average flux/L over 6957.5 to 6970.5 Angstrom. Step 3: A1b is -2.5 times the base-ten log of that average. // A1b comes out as 0.08 mag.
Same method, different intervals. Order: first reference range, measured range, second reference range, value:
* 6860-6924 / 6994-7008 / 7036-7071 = 0.05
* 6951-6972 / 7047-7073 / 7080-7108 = -0.07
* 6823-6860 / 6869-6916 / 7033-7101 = 0.04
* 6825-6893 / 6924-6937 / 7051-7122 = -0.12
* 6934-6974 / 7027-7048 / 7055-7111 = -0.11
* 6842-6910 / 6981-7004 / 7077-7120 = -0.09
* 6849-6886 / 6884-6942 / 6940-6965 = -0.03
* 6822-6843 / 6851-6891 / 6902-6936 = -0.01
